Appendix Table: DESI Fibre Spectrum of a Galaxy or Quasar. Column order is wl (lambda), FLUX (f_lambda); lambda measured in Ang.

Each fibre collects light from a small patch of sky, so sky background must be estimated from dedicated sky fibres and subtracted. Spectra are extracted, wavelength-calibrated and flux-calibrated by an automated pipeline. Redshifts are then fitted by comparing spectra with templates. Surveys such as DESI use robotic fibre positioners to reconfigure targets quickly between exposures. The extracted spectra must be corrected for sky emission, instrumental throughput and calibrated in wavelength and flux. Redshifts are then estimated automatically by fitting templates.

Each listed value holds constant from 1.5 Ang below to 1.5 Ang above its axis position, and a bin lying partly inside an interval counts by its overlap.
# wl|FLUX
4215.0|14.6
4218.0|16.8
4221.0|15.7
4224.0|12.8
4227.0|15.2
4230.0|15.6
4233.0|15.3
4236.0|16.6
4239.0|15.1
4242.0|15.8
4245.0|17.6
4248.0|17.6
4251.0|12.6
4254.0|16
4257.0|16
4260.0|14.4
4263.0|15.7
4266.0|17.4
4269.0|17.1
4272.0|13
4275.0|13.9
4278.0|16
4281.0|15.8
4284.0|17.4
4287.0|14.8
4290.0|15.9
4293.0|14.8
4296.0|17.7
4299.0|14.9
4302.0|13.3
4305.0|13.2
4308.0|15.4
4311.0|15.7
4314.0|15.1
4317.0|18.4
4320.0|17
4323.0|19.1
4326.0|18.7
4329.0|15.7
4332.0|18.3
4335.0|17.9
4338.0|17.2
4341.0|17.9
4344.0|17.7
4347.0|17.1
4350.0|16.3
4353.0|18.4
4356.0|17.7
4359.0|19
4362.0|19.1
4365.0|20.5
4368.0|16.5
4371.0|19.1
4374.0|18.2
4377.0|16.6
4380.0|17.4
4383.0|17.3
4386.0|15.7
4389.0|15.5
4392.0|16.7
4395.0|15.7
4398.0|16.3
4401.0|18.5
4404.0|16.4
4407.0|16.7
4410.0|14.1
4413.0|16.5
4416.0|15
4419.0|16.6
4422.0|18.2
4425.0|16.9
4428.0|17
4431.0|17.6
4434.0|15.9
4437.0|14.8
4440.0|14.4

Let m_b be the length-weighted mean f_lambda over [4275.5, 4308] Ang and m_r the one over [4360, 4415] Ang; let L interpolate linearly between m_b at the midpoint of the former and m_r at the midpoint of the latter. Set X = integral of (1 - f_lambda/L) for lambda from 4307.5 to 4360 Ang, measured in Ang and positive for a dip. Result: -4.2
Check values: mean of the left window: 15.3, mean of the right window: 17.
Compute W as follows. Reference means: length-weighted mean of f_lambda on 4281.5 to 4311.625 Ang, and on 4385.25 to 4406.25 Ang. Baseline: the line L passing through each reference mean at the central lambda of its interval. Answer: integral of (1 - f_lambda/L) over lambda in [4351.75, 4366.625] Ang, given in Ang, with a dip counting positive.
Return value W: -2.70 Ang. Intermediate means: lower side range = 15.3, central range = 18.9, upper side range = 16.4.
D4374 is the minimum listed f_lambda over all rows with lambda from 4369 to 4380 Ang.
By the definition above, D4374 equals 16.6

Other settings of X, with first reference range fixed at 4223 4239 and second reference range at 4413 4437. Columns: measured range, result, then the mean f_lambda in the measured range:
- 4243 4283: -0.6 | 15.6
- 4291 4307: 0.9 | 14.8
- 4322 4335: -1.6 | 17.9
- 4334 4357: -2.1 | 17.5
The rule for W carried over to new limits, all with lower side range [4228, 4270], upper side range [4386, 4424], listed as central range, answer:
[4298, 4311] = 1.4 Ang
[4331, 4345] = -1.4 Ang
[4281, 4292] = 0.0 Ang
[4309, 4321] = -0.3 Ang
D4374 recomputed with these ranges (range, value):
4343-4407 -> 15.5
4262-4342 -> 13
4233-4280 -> 12.6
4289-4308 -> 13.2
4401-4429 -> 14.1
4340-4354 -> 16.3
